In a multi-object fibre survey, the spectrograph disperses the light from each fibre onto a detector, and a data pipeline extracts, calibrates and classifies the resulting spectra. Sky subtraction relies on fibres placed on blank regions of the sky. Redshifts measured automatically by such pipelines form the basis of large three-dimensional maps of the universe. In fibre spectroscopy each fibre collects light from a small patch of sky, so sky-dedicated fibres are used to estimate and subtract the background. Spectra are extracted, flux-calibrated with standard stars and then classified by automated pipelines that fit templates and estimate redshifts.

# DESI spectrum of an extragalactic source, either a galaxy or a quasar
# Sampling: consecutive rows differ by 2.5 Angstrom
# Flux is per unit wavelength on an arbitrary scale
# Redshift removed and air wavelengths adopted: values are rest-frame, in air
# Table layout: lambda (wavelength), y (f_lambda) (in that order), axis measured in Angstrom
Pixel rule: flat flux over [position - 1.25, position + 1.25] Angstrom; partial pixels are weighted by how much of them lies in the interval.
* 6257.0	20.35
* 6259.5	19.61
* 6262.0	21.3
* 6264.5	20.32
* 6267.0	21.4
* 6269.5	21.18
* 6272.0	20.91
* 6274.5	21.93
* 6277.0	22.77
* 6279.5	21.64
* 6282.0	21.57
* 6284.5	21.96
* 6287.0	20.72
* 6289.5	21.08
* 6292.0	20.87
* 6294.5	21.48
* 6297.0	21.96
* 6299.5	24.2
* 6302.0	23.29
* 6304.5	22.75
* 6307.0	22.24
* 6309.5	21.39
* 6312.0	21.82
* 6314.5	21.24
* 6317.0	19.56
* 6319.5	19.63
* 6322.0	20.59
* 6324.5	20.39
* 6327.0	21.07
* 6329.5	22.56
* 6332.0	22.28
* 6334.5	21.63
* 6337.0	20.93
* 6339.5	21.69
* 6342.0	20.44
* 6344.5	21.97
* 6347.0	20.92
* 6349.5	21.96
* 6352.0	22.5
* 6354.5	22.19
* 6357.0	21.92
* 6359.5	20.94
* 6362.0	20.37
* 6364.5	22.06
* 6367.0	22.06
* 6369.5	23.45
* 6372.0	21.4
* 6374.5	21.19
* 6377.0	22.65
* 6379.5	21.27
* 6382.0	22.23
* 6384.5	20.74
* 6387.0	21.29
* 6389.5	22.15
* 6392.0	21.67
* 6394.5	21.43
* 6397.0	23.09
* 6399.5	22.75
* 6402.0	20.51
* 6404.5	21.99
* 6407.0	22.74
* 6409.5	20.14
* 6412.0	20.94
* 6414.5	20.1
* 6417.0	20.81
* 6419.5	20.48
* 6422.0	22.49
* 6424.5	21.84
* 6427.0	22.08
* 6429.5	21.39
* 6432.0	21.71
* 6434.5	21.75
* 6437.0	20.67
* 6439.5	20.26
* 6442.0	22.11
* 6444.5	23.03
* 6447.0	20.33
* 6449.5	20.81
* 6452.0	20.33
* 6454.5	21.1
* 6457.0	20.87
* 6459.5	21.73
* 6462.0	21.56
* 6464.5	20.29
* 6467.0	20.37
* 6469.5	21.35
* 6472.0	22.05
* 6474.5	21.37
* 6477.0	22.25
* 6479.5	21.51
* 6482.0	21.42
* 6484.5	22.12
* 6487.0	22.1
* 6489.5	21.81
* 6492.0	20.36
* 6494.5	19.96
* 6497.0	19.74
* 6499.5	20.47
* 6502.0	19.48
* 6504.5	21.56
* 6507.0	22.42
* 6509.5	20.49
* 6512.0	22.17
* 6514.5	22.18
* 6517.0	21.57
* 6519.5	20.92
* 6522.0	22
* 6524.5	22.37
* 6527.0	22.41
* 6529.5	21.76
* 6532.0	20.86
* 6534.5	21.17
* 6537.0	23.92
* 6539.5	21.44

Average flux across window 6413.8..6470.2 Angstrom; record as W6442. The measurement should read 21.2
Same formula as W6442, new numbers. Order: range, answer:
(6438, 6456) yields 21.1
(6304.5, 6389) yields 21.5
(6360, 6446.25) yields 21.6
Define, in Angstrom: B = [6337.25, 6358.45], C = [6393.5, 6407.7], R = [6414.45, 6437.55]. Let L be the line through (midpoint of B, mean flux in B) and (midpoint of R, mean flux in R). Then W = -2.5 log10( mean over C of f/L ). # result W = -0.03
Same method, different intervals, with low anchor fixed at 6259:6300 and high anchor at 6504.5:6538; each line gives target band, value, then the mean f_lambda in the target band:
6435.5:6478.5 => 0.03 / 21.2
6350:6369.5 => -0.01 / 21.8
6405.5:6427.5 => 0.02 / 21.3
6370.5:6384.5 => 0.00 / 21.7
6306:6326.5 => 0.03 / 20.8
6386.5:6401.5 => -0.02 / 22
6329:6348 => 0.00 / 21.5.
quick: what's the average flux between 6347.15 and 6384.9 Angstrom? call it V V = 21.8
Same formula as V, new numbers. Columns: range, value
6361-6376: 21.8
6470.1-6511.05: 21.2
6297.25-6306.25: 23.2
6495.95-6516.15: 21.1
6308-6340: 21.1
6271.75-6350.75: 21.6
